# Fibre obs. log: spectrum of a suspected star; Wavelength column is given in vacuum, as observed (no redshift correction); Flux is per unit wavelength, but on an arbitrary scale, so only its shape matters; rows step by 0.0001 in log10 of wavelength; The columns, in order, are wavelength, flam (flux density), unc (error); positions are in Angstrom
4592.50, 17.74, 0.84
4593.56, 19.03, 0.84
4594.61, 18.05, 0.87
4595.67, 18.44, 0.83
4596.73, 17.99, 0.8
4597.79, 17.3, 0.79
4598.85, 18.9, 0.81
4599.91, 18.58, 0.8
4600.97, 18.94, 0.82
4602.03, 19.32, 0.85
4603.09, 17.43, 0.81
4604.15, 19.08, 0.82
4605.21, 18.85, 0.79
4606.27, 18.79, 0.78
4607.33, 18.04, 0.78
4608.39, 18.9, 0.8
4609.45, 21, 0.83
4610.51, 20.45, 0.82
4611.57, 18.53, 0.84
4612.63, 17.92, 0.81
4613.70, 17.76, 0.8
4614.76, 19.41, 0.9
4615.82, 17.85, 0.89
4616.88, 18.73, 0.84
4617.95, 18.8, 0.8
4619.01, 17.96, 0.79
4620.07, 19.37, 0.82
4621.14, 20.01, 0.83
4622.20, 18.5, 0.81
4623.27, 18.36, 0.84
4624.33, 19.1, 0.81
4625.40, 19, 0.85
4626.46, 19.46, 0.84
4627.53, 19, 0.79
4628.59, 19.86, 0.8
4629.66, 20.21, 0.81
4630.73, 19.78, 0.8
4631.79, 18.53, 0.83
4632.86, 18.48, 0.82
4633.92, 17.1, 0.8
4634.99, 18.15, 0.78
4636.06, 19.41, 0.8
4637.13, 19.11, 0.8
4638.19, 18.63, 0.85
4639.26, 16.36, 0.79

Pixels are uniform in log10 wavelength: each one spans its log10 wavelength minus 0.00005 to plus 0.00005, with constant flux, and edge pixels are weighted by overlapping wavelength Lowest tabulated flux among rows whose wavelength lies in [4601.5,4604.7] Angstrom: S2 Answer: 17.43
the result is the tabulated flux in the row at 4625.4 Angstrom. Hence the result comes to 19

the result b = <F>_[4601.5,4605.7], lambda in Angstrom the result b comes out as 18.7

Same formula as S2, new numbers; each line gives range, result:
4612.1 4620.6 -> 17.76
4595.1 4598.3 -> 17.3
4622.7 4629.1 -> 18.36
